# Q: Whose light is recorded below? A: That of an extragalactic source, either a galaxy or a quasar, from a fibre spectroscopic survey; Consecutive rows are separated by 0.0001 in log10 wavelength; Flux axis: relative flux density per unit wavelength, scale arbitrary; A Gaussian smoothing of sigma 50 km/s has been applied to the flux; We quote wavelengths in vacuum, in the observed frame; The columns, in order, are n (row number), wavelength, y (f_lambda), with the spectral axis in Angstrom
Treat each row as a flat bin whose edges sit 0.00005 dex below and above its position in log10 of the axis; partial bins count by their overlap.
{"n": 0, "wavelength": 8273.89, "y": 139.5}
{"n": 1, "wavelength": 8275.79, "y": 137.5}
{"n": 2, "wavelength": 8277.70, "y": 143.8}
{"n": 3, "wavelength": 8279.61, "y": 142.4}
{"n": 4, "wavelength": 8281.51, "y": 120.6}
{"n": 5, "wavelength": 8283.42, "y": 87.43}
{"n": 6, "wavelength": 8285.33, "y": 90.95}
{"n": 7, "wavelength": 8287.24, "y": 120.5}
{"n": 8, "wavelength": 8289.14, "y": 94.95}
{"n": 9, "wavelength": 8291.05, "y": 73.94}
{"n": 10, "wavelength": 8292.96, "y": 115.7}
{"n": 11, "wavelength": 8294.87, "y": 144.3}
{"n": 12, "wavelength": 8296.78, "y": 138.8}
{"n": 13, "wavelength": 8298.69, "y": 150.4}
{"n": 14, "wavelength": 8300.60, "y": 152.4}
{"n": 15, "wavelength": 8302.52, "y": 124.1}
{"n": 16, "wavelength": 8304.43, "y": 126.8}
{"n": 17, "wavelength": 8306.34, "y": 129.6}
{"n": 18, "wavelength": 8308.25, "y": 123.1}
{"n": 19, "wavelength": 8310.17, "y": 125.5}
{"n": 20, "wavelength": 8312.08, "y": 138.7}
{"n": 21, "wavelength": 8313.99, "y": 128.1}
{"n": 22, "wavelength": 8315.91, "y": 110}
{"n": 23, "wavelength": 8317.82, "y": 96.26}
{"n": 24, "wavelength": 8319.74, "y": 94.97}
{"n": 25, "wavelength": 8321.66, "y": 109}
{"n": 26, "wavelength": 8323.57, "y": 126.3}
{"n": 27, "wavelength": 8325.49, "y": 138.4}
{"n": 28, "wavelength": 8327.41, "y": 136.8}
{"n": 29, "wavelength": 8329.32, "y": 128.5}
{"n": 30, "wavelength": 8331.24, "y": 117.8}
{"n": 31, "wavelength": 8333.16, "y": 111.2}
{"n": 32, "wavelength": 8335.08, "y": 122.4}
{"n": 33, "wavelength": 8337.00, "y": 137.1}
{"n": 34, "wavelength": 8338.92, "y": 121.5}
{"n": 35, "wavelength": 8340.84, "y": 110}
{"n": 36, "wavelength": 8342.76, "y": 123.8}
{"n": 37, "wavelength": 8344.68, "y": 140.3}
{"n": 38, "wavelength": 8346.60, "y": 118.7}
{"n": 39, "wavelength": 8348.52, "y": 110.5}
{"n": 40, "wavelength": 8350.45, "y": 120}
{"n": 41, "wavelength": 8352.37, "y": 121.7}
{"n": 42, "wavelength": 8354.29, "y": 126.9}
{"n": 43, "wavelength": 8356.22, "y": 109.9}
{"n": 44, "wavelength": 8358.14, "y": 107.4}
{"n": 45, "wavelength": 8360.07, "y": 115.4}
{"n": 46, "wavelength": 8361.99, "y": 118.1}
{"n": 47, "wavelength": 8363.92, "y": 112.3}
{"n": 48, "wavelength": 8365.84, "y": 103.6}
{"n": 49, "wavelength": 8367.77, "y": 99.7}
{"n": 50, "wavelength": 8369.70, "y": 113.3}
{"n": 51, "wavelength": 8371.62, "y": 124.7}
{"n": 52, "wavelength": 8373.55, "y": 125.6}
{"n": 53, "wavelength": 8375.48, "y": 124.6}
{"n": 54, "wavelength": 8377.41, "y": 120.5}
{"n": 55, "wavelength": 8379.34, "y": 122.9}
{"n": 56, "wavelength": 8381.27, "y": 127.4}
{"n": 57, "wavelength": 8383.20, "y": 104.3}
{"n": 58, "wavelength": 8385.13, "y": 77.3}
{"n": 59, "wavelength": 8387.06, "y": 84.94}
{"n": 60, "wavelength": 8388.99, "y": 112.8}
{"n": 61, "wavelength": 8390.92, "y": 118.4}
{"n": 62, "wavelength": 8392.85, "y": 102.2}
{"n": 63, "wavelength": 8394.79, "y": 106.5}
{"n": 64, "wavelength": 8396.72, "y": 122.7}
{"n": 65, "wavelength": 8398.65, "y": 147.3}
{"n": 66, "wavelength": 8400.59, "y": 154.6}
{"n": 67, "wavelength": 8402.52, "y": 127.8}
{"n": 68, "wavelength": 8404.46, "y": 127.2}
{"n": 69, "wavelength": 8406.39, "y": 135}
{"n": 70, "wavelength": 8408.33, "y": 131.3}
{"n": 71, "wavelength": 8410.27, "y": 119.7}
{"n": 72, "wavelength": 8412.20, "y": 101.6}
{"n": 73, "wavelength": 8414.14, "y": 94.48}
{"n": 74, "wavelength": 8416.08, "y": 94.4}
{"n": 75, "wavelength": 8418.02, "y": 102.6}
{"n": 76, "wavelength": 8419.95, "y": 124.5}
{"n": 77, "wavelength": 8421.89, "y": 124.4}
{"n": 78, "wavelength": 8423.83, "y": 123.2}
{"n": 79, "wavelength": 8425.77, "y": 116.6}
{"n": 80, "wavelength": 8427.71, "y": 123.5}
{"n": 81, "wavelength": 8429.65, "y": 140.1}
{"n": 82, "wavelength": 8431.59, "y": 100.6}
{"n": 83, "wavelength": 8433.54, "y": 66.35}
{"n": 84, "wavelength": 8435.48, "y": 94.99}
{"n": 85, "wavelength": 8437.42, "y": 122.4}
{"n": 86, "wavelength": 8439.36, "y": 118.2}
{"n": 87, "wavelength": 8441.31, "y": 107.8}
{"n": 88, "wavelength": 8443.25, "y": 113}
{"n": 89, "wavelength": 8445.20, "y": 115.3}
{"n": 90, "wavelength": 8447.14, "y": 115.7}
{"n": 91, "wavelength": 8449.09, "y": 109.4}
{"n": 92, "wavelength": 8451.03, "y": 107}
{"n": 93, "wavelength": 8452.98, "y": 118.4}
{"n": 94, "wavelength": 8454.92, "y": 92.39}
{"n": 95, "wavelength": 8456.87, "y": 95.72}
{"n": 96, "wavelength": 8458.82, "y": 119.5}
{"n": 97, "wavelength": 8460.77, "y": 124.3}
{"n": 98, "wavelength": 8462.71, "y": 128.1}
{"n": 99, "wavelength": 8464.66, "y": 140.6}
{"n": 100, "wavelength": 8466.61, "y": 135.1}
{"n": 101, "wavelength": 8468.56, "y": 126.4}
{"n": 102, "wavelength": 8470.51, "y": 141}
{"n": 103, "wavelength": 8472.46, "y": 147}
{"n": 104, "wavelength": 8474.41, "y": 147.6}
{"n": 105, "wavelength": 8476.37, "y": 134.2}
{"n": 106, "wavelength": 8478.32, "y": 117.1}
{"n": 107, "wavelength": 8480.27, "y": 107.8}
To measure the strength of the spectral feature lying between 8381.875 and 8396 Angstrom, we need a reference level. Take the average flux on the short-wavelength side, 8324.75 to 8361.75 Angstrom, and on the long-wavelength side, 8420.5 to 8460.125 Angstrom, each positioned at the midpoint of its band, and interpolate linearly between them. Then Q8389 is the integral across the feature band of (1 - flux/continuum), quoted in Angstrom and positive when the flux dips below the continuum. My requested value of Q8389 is 1.81 Angstrom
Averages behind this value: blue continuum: 122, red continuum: 111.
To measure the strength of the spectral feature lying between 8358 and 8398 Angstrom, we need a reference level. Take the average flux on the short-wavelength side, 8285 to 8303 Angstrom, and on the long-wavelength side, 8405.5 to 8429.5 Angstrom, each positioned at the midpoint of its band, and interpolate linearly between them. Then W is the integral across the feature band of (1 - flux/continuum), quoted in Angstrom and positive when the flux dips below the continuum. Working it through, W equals 2.1 Angstrom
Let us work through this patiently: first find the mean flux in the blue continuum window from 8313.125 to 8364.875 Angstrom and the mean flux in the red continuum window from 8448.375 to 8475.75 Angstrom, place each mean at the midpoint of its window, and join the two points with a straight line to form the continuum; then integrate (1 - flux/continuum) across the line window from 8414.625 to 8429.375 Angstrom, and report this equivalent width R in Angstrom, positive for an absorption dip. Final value 0.8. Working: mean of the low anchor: 119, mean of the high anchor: 124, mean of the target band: 116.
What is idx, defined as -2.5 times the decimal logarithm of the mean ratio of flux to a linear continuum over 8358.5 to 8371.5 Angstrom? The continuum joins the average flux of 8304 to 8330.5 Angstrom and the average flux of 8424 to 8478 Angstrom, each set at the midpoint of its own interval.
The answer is 0.091 mag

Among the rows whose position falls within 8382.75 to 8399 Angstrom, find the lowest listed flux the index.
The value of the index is 77.3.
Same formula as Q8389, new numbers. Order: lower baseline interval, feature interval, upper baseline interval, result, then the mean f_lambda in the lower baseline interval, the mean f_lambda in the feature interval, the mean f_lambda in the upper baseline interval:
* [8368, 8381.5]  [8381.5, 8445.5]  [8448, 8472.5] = 3.77 Angstrom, 121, 114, 121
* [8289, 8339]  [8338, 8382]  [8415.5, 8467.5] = 0.65 Angstrom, 123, 118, 114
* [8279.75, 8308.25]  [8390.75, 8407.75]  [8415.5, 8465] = -1.85 Angstrom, 120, 127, 113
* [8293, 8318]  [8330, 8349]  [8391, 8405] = 1.06 Angstrom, 130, 122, 126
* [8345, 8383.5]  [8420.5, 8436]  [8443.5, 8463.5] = 0.24 Angstrom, 117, 112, 112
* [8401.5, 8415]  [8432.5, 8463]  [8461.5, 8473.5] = 5.14 Angstrom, 120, 109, 136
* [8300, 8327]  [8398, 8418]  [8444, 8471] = -0.29 Angstrom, 123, 122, 119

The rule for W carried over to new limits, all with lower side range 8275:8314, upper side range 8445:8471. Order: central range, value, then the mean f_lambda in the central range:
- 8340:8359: 0.5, 119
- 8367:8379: 0.3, 119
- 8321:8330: -0.4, 129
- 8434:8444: 0.9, 109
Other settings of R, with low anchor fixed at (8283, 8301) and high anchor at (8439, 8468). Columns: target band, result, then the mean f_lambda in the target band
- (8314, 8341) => -0.59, 119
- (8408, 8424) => 0.64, 112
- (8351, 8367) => 0.29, 114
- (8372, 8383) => -0.61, 123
